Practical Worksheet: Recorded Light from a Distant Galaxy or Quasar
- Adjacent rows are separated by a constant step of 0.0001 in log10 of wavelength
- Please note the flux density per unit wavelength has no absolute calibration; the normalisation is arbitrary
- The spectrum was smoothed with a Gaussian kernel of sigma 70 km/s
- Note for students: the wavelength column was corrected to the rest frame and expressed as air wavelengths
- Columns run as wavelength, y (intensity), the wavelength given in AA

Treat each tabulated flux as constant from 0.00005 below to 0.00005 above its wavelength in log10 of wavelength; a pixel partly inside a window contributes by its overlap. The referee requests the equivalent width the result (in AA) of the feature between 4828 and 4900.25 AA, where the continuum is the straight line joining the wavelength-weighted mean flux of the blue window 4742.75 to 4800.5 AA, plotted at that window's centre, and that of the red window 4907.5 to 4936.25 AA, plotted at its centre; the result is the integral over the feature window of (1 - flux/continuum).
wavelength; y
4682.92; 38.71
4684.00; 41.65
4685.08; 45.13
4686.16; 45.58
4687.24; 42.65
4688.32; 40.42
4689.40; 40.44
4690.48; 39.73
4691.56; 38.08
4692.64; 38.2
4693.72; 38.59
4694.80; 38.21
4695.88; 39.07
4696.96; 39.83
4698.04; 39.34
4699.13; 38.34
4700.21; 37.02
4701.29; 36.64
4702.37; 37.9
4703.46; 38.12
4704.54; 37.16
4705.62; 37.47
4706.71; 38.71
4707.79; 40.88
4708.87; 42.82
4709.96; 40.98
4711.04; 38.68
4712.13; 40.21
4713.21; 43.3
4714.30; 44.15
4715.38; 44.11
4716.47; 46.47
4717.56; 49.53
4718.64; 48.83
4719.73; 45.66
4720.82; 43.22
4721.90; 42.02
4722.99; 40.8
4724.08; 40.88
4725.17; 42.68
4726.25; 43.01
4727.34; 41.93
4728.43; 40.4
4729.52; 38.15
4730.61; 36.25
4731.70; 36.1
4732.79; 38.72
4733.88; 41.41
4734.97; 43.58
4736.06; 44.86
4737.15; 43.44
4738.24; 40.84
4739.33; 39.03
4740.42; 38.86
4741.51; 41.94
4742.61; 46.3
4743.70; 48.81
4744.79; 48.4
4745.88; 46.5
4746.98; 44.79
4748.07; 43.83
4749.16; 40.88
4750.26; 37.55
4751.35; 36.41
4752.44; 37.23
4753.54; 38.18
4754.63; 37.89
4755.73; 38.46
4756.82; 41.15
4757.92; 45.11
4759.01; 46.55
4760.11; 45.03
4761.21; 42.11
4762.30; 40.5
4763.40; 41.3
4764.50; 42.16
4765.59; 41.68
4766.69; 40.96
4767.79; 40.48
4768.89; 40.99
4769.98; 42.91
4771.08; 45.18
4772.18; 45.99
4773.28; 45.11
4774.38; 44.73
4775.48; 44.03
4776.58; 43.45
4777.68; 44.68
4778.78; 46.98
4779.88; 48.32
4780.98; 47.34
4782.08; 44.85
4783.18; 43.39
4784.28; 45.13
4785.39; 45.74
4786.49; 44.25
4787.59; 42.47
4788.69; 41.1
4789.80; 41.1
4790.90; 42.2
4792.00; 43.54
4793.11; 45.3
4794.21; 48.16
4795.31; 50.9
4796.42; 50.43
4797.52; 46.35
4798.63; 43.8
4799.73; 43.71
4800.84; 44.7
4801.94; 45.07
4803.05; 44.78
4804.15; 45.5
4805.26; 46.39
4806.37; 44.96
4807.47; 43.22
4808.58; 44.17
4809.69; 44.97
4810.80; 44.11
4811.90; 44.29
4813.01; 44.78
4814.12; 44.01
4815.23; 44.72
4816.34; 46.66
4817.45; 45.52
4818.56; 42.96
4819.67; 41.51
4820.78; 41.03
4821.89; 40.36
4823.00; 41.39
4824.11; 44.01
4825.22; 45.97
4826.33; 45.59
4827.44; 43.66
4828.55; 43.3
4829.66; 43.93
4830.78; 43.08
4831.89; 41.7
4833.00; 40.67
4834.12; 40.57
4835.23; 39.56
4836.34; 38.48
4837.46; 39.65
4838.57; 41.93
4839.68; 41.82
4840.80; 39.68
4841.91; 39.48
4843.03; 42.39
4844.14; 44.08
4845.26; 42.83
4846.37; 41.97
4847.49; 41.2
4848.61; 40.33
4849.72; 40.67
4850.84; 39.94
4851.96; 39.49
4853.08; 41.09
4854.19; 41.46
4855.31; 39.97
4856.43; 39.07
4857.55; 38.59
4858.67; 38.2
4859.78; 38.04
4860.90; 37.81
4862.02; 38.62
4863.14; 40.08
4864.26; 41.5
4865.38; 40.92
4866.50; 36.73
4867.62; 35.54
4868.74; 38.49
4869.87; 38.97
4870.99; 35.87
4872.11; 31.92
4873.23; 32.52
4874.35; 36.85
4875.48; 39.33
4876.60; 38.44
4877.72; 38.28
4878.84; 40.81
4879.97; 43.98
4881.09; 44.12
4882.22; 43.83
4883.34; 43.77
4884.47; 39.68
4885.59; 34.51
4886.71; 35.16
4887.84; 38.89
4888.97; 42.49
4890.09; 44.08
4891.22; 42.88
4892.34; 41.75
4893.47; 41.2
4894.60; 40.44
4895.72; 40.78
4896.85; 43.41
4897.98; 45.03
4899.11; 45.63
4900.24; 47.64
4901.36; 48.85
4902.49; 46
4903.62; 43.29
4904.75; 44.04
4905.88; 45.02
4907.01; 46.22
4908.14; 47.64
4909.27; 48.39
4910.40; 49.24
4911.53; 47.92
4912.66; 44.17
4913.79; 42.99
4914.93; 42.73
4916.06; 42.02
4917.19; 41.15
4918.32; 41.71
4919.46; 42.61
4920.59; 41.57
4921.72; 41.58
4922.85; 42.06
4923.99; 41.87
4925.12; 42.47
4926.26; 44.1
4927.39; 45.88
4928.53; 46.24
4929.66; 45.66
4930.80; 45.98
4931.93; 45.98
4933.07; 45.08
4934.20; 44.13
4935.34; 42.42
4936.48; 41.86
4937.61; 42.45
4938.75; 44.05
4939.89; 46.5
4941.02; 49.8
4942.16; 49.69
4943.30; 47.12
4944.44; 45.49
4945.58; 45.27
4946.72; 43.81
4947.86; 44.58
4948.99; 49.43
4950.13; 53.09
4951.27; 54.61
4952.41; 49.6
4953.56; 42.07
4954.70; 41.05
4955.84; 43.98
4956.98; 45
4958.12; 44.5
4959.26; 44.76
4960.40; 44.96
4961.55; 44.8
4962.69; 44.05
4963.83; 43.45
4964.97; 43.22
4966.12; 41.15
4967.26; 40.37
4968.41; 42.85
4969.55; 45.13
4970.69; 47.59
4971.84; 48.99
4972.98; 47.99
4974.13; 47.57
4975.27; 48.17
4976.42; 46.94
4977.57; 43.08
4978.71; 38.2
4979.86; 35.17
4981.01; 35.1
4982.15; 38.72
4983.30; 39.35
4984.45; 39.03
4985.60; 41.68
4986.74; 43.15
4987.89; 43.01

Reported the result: 6.0 AA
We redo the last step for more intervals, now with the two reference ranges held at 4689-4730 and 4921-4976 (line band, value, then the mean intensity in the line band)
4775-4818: -2.6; 45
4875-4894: 1.4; 40.8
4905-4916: -0.3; 45.8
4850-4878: 3.4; 38.3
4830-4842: 0.7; 40.7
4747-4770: 0.4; 41.1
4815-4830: -0.2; 43.6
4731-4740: 0.1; 40.9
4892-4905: 0.1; 44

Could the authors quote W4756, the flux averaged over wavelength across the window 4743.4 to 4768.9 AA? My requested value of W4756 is 41.9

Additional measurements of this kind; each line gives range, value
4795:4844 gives 43.5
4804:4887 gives 41.1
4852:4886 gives 39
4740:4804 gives 43.6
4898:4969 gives 44.9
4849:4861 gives 39.6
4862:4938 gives 42.2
